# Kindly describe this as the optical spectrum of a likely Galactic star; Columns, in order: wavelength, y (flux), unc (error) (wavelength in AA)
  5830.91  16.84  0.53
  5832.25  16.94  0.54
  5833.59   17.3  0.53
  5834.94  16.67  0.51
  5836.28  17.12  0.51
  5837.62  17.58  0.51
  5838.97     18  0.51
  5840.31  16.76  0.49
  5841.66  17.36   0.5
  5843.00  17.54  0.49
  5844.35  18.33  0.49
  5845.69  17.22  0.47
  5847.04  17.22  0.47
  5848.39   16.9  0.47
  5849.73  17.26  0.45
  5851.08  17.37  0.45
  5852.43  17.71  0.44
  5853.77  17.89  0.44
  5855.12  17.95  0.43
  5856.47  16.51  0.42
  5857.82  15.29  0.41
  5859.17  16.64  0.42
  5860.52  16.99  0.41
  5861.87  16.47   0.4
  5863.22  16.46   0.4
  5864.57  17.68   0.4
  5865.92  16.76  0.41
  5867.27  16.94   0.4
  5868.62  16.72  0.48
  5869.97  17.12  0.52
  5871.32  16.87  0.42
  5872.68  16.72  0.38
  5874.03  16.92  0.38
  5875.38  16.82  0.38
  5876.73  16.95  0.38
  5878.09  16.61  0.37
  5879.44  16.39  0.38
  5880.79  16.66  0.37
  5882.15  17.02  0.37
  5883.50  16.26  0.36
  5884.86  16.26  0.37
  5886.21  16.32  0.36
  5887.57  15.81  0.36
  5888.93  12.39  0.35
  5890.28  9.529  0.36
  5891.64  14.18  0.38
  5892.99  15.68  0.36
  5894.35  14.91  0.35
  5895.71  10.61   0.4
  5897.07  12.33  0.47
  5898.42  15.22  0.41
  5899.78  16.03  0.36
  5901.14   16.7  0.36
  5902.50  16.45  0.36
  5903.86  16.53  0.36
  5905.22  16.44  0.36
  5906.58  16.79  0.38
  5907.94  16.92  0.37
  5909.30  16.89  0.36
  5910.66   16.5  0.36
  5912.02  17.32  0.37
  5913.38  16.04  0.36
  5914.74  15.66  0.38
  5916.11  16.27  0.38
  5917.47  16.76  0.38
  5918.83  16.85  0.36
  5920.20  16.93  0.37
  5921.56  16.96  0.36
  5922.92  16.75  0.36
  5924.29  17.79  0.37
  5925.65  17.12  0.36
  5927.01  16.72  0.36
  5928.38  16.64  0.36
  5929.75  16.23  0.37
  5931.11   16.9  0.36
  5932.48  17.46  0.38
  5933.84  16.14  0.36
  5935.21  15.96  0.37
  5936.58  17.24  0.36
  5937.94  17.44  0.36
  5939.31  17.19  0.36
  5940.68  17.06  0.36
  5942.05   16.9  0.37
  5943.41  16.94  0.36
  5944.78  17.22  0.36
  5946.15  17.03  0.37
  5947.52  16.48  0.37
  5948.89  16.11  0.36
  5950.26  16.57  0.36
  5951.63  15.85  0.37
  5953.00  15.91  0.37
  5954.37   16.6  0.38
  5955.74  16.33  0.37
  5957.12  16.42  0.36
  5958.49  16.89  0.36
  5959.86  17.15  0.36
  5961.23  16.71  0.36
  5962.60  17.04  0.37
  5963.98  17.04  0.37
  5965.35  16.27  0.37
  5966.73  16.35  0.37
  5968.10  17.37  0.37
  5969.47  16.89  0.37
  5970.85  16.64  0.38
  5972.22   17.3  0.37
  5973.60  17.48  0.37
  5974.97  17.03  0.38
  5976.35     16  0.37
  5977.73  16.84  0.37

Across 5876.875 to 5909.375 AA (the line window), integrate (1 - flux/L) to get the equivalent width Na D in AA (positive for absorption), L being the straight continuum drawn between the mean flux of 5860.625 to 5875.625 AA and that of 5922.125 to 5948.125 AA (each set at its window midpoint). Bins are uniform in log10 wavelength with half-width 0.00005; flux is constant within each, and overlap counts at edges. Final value 2.9 AA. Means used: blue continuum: 16.9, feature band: 15.4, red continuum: 16.9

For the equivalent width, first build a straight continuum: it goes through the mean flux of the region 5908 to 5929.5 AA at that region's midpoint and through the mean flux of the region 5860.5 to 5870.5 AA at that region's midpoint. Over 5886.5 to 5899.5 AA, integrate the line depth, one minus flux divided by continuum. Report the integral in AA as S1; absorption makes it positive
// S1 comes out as 2.5 AA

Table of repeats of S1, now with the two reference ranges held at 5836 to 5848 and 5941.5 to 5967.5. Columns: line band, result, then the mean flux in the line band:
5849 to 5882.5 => 0.7 AA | 16.9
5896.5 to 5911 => 0.8 AA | 16.1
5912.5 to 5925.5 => 0.1 AA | 16.7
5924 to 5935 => 0.0 AA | 16.8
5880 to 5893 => 1.6 AA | 15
